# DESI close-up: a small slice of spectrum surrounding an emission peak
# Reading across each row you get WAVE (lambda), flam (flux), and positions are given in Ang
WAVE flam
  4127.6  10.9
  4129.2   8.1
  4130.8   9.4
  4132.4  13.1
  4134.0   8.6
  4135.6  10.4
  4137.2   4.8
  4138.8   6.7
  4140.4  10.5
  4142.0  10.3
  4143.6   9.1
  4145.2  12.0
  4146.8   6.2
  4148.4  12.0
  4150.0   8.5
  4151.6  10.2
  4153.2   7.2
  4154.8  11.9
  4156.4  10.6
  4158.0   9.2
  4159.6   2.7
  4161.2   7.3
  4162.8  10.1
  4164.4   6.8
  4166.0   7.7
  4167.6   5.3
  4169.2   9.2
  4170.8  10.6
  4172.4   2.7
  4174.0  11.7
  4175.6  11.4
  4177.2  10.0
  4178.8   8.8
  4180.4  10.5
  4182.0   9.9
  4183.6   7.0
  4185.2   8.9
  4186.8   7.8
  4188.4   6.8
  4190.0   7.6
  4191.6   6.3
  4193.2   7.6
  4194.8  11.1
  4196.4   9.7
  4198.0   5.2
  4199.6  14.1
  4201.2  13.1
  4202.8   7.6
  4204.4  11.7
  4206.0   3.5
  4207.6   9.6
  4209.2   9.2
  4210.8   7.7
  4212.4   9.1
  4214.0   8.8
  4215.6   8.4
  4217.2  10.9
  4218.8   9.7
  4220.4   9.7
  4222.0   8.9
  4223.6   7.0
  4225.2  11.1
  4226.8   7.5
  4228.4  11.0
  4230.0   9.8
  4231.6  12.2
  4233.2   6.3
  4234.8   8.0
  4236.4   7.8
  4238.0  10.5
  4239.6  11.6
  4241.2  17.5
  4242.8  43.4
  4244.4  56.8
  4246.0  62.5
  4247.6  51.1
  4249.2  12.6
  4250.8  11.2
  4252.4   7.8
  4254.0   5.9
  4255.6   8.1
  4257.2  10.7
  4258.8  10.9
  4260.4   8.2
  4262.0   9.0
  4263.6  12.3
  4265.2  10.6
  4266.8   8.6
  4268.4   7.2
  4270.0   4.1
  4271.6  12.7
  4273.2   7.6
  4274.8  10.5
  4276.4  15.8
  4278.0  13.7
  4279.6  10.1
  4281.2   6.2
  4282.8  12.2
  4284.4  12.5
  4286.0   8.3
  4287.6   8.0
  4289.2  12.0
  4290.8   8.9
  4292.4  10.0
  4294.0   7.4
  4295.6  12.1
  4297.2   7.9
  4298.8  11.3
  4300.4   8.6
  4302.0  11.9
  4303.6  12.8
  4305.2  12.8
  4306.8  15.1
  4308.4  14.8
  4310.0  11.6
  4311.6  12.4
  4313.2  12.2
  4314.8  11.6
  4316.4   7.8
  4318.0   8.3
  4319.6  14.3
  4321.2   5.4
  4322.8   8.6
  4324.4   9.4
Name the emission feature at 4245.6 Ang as [O II] 3727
